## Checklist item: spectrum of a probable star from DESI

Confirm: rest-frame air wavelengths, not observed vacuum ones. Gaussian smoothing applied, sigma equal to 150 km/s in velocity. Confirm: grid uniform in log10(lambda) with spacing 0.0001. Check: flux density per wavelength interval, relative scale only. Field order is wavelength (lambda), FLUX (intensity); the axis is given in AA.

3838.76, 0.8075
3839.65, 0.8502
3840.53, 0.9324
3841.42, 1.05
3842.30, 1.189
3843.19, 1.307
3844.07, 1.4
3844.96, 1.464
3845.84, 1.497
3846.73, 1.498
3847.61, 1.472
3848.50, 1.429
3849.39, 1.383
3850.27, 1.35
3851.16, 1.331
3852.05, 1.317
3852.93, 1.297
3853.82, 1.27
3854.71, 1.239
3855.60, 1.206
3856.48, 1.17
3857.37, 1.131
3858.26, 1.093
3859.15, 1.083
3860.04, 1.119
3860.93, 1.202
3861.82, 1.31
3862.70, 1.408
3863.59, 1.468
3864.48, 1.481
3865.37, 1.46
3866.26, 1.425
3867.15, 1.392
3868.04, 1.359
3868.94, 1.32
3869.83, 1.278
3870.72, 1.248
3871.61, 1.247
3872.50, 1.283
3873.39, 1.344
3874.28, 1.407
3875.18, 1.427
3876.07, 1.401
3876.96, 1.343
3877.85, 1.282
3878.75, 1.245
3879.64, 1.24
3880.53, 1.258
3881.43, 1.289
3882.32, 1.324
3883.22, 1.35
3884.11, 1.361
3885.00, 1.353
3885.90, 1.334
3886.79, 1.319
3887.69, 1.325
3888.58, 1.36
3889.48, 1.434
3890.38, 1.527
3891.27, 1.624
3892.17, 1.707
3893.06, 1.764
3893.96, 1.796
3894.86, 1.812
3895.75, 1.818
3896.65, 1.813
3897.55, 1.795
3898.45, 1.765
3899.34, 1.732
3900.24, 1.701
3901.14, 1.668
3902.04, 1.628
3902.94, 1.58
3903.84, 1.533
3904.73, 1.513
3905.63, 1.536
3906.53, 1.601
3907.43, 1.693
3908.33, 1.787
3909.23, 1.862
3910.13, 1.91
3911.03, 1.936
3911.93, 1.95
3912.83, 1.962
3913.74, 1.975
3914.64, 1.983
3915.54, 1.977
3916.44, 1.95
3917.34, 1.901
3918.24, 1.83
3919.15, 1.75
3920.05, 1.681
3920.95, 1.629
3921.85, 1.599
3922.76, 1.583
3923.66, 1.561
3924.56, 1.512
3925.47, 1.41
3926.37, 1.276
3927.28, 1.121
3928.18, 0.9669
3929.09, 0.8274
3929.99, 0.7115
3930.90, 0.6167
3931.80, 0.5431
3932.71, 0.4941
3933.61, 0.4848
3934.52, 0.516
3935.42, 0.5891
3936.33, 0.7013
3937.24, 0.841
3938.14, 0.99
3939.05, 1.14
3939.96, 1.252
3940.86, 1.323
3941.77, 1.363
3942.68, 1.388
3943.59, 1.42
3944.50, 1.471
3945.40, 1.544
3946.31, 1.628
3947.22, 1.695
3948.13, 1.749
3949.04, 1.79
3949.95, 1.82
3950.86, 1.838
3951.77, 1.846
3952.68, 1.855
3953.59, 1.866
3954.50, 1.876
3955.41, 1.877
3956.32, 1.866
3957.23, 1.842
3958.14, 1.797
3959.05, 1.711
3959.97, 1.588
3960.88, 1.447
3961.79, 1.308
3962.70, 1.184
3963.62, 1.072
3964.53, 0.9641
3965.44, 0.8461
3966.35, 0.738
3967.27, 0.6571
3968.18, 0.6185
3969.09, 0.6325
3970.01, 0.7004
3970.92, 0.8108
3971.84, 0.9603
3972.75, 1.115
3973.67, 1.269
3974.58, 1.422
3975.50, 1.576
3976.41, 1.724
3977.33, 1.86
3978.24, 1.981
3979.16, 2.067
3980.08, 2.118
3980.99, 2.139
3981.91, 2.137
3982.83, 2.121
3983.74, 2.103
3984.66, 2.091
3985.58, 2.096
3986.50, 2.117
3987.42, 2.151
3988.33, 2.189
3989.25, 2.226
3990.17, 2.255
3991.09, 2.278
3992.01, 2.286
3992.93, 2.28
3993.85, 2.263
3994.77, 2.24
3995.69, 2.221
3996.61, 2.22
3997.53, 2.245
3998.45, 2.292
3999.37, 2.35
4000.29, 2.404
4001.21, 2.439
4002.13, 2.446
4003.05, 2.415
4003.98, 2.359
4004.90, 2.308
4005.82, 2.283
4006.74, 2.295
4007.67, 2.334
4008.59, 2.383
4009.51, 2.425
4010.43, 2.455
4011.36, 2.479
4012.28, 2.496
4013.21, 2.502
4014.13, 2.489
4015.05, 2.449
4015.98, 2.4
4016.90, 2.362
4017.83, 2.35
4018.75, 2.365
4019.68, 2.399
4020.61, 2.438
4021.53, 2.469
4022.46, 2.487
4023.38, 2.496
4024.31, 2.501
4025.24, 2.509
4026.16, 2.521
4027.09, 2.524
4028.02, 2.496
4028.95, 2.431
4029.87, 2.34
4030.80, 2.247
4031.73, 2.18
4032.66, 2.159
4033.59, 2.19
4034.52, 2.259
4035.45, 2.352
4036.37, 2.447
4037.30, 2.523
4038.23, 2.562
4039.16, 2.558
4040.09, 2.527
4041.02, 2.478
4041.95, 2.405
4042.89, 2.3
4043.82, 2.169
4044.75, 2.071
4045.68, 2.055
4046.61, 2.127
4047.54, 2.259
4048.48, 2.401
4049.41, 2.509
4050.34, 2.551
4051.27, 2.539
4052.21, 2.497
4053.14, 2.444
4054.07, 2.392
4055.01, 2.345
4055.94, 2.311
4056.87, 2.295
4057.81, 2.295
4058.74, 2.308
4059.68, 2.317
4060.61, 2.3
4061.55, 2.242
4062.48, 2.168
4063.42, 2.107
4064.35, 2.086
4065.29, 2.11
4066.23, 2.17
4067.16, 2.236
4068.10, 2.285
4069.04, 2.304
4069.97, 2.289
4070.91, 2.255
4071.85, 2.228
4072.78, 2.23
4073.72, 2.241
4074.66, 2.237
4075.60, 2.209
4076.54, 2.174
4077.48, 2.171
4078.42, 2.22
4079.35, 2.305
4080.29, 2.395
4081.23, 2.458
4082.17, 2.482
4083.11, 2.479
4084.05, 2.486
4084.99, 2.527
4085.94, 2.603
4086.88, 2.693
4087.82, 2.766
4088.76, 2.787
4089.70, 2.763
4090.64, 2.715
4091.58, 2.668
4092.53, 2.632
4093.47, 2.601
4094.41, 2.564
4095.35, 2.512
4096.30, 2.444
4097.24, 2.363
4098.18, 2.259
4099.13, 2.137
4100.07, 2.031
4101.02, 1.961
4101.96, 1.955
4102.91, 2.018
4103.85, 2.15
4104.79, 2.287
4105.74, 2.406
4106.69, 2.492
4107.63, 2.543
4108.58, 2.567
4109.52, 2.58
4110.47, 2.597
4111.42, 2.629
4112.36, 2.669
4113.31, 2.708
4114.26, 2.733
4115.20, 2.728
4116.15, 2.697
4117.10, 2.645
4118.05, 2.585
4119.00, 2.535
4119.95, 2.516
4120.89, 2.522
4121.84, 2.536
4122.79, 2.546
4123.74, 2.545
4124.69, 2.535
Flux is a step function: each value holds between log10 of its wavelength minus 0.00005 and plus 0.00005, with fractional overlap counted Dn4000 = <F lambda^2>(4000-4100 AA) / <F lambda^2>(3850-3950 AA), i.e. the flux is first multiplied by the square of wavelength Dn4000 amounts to 1.82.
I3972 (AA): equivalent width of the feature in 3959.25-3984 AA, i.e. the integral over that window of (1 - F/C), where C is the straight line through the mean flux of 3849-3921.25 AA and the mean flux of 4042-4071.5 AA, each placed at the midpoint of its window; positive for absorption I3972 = 6.9 AA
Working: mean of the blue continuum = 1.51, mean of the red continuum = 2.28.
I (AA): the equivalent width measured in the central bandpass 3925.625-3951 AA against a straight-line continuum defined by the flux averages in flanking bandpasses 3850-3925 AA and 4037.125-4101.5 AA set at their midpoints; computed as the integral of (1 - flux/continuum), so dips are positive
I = 8.9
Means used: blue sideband 1.51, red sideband 2.36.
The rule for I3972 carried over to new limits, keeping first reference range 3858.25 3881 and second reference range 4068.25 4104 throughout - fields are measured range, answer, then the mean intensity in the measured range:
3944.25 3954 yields -0.2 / 1.74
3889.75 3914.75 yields -4.5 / 1.74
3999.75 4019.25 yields -3.9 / 2.4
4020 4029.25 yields -1.8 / 2.49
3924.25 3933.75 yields 4.1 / 0.91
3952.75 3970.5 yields 4.6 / 1.31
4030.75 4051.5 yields -1.8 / 2.34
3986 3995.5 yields -1.6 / 2.23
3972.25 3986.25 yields 0.0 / 1.86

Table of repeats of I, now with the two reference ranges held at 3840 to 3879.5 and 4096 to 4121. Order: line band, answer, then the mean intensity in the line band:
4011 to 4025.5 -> -3.03 AA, 2.45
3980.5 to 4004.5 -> -4.21 AA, 2.24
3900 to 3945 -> 4.97 AA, 1.4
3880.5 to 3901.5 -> -1.53 AA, 1.56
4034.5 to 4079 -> -2.16 AA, 2.3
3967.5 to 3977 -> 3.85 AA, 1.08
